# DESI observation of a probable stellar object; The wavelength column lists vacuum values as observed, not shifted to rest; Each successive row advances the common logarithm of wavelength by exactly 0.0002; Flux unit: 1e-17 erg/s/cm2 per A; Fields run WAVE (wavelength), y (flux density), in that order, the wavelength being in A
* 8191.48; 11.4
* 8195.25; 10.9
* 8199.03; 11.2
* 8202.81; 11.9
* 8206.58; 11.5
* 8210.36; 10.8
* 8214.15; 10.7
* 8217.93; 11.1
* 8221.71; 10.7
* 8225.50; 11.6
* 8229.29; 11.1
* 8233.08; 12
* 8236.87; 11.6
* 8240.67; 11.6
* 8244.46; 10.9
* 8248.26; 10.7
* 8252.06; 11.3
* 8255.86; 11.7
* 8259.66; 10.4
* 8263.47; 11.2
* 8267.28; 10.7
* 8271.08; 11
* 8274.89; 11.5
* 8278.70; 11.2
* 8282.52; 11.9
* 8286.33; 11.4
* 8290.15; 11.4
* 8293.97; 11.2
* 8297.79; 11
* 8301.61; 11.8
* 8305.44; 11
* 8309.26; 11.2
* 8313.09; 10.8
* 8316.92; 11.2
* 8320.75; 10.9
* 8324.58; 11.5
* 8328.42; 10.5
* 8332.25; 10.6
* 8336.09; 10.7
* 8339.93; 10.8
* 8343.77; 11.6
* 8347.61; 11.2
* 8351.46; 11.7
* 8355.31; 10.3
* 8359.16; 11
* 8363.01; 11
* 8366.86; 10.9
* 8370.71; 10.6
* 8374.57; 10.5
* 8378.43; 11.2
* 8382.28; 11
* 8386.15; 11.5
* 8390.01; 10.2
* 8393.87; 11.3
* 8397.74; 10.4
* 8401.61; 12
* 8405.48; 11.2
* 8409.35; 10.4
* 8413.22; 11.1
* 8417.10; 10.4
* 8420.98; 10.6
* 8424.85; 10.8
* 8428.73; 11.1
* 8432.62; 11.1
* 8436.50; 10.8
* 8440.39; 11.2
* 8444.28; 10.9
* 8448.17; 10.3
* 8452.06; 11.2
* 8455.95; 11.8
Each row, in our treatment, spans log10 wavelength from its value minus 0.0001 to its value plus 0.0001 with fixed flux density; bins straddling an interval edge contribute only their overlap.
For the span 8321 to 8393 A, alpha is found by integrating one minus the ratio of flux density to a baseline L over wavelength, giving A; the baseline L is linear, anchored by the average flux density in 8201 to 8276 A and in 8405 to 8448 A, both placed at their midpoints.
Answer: 0.2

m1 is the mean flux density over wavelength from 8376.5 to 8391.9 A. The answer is 11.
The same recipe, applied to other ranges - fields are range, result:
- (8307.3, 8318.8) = 11.1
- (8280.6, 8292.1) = 11.6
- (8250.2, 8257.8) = 11.5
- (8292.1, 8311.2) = 11.2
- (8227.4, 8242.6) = 11.6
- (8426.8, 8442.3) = 11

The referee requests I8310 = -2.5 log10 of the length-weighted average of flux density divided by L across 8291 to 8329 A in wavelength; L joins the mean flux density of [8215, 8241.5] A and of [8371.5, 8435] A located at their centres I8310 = 0.001 mag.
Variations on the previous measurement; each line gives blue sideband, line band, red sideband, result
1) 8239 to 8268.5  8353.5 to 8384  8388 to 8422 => 0.01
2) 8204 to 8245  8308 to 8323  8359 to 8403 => 0.01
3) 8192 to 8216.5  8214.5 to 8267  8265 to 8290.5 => 0.00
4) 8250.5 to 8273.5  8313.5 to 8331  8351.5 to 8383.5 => 0.00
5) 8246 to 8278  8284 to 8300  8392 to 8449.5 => -0.02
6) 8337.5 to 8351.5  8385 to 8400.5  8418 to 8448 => 0.02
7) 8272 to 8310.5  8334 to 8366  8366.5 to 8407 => 0.01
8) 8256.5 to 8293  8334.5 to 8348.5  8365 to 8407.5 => 0.00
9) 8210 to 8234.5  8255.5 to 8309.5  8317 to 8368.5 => -0.02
